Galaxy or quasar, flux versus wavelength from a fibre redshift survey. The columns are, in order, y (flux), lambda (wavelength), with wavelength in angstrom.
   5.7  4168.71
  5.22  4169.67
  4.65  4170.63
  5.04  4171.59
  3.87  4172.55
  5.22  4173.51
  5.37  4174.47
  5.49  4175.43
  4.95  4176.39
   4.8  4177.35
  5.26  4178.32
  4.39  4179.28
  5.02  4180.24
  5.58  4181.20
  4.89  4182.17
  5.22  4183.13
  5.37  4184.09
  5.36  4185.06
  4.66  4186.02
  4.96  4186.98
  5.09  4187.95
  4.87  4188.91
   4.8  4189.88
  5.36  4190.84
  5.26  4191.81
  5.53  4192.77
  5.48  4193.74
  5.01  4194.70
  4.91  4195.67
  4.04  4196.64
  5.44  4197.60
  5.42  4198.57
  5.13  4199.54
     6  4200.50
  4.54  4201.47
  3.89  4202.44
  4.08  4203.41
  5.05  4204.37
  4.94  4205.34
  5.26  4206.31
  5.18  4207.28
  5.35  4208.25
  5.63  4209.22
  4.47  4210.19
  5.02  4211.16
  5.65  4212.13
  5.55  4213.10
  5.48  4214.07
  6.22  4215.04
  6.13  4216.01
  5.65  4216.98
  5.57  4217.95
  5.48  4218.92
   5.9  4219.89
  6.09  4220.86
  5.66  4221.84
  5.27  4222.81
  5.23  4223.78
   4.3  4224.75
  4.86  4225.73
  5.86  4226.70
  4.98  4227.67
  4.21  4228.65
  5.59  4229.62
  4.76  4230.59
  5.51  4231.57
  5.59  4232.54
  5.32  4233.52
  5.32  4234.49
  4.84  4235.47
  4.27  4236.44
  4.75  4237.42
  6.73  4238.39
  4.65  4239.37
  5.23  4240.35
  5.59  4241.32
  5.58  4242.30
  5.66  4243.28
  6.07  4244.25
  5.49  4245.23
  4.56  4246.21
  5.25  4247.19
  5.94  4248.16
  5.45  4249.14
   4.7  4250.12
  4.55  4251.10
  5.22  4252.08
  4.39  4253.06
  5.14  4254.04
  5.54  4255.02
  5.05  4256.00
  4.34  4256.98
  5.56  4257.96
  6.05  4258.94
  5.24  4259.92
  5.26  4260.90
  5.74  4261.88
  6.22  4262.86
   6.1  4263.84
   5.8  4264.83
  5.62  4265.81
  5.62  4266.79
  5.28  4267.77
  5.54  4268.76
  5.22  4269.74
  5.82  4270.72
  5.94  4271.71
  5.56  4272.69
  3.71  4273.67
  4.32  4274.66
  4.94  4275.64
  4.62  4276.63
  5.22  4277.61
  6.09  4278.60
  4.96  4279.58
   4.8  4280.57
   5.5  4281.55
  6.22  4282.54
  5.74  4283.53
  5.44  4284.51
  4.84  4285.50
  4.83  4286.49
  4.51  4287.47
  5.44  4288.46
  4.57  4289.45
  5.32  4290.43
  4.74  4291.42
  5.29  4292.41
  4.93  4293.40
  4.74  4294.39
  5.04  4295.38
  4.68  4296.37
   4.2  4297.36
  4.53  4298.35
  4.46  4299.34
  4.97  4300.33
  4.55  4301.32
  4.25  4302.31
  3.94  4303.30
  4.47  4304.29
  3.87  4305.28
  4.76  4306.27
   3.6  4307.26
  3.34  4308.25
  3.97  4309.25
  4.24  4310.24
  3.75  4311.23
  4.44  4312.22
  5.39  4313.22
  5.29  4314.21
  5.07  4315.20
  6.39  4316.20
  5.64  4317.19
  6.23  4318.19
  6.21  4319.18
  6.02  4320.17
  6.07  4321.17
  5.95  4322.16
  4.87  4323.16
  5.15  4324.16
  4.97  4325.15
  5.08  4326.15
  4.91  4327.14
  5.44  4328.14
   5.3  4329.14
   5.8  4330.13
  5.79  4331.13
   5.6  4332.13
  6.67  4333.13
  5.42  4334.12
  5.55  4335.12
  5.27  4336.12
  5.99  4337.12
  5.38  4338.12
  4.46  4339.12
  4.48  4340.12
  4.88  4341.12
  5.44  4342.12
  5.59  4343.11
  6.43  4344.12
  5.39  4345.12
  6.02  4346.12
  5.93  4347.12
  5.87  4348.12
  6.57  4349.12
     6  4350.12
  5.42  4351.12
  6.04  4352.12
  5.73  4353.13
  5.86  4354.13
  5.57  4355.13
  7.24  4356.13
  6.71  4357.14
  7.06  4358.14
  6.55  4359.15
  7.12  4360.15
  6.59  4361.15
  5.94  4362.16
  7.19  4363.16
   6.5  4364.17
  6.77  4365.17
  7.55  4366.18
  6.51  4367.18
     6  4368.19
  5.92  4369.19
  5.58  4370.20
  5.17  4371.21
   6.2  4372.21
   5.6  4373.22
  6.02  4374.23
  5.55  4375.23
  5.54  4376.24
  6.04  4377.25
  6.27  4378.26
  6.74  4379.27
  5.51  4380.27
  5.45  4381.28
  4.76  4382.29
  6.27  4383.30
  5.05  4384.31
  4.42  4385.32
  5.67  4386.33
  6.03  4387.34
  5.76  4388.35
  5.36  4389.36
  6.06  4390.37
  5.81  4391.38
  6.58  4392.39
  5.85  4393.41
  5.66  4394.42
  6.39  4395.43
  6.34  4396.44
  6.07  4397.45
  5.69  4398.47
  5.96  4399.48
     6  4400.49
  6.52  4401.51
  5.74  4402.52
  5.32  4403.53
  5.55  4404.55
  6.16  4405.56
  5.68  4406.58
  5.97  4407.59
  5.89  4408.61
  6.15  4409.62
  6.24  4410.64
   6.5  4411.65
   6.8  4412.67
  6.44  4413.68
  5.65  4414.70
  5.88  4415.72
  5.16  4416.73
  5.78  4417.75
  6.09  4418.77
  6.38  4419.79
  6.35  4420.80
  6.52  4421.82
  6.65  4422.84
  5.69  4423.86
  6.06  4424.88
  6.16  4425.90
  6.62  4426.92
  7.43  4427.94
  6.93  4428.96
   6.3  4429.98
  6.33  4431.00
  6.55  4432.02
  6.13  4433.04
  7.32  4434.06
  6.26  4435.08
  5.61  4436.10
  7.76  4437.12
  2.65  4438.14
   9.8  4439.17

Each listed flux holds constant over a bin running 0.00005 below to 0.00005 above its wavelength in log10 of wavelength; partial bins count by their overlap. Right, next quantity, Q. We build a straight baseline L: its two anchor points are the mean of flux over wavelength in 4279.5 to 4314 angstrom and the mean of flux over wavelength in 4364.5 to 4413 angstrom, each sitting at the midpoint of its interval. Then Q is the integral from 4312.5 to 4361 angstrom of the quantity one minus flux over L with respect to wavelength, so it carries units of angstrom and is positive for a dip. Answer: -4.8 angstrom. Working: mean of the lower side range 4.7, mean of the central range 5.75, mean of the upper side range 5.93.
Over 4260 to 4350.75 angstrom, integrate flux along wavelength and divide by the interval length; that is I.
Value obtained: 5.21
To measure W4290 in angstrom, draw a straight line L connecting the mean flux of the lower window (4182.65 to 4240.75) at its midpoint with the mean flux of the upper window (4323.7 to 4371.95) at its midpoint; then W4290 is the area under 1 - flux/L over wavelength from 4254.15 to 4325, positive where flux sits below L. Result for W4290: 6.3 angstrom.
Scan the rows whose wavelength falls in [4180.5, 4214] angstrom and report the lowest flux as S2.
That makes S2 3.89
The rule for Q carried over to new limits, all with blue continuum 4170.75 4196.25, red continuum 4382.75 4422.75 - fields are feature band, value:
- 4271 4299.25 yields 2.30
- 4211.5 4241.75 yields -0.74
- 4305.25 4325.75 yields 2.05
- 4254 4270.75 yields -0.41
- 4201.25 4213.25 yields 0.45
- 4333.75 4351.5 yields 0.44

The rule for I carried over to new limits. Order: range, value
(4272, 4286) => 5.15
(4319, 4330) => 5.44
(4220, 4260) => 5.23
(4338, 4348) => 5.42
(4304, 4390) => 5.64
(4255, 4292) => 5.29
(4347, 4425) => 6.04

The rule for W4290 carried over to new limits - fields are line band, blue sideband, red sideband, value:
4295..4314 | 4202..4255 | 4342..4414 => 4.4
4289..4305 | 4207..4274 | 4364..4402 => 2.6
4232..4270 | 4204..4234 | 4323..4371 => 0.9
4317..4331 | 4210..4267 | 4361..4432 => 0.4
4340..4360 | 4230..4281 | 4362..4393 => -0.7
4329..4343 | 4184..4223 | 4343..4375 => 1.4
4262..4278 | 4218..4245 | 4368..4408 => 0.2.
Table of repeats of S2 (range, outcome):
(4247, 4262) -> 4.34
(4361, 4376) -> 5.17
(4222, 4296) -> 3.71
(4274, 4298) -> 4.2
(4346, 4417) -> 4.42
